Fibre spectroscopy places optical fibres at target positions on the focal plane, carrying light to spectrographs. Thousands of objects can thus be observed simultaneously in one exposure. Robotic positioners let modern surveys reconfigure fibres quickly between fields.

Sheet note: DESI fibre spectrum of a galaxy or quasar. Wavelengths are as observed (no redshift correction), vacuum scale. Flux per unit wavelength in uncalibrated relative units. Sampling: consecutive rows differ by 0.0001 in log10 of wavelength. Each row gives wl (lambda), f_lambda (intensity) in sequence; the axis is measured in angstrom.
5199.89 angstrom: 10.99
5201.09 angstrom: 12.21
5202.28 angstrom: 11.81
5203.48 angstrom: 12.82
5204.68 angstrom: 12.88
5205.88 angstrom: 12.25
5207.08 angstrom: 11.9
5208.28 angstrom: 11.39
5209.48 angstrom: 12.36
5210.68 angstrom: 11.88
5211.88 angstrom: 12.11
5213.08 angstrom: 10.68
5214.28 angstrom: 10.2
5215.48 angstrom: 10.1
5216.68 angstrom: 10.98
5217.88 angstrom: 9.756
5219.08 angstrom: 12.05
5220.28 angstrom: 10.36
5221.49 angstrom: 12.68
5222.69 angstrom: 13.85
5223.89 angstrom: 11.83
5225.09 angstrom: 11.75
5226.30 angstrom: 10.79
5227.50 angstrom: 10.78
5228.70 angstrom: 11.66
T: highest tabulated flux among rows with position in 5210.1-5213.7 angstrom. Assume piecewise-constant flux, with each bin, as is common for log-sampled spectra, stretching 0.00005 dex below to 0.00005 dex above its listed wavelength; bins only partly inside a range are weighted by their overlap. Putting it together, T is 12.11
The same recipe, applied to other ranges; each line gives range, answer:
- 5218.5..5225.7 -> 13.85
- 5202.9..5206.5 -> 12.88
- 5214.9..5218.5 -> 10.98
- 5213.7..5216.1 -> 10.2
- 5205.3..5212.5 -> 12.36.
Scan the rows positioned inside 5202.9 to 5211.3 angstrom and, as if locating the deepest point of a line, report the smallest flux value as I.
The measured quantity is 11.39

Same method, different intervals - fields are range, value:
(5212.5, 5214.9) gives 10.2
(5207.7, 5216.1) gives 10.1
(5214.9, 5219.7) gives 9.756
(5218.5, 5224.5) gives 10.36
